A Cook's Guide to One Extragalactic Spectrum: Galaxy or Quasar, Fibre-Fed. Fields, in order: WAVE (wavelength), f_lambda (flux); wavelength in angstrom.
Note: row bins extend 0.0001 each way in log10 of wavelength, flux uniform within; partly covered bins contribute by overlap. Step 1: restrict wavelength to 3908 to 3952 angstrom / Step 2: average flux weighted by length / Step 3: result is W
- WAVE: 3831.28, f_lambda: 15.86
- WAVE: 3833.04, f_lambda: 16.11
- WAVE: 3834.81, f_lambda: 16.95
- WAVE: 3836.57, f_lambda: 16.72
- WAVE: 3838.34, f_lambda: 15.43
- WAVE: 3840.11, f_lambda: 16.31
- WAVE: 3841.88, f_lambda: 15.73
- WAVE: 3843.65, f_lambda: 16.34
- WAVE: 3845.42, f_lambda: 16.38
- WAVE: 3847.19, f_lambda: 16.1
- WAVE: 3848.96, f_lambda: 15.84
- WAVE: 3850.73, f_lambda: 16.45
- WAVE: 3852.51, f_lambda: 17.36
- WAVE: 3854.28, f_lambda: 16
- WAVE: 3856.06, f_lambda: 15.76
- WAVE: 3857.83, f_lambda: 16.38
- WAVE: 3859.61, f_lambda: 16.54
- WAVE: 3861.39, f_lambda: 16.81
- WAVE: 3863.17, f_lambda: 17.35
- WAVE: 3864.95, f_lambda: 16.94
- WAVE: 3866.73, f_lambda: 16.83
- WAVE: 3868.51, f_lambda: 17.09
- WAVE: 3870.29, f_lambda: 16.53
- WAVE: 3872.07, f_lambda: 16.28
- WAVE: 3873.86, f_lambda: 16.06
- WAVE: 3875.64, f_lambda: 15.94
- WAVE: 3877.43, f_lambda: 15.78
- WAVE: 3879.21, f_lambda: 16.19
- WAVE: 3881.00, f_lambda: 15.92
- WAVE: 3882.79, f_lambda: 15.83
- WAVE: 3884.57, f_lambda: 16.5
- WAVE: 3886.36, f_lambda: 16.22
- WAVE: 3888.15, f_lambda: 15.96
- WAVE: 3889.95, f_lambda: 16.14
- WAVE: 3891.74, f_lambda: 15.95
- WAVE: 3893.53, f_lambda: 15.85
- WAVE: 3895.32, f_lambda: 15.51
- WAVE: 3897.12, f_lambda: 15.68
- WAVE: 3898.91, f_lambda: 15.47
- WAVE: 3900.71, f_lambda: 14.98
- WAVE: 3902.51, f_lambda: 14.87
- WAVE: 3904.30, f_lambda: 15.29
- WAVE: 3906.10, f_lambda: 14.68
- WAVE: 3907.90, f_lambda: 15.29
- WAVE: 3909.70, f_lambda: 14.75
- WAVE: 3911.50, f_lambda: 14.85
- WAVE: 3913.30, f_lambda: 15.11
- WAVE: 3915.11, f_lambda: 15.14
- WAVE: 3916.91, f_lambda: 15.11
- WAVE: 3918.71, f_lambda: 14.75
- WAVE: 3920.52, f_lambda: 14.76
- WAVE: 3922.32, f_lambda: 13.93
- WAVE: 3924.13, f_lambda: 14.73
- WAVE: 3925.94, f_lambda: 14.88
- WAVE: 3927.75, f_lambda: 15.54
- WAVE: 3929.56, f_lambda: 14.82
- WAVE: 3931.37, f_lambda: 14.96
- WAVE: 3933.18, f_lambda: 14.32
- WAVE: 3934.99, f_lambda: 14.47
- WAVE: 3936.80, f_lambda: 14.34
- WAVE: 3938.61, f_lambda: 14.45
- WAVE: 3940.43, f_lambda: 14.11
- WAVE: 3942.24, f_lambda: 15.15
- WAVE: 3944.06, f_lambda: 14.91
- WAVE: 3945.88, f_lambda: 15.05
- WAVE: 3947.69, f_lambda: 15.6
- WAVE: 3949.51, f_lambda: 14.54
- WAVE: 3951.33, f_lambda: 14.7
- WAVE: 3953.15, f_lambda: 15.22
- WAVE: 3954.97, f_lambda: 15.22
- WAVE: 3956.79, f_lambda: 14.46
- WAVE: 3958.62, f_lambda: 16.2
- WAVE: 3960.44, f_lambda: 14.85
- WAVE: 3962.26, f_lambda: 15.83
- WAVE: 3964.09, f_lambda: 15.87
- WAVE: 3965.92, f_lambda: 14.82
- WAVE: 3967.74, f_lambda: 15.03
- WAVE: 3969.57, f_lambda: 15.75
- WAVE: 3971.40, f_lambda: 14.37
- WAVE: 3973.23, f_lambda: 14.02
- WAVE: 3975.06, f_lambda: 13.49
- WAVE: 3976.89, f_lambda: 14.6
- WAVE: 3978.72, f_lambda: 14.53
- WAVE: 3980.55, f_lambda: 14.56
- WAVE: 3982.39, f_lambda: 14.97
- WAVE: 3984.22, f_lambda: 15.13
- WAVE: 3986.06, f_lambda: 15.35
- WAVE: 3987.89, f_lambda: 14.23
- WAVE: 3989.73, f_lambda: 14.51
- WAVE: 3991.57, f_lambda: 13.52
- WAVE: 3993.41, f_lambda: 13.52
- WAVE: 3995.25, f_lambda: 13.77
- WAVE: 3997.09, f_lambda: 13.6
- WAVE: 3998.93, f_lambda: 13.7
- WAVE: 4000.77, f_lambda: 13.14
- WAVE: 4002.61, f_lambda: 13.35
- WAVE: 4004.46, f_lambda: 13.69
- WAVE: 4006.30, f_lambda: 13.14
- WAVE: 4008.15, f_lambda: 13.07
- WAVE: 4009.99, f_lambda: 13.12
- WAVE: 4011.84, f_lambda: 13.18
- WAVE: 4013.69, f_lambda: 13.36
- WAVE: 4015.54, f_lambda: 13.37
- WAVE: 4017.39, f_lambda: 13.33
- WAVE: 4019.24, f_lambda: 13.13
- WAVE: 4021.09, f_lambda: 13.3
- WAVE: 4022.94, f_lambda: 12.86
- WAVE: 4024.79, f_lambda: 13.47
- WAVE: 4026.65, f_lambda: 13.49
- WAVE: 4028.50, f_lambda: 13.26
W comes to 14.8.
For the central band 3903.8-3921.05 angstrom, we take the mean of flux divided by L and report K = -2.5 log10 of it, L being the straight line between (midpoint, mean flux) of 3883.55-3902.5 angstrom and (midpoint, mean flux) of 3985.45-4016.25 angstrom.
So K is 0.030 mag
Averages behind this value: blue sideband 15.8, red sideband 13.6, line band 15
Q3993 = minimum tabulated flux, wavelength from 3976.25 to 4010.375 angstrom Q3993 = 13.07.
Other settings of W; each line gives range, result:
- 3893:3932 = 15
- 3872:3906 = 15.8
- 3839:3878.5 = 16.4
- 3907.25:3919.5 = 15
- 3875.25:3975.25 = 15.2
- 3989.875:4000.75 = 13.6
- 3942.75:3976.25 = 15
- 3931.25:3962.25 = 14.9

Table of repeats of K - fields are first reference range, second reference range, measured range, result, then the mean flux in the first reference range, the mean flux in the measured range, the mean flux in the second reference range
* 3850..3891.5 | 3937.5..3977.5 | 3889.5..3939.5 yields 0.04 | 16.4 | 15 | 14.9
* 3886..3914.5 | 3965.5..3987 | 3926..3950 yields 0.02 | 15.4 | 14.8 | 14.7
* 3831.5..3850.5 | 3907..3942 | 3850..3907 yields -0.04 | 16.2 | 16.1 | 14.8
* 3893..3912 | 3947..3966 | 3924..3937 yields 0.03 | 15.2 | 14.8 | 15.2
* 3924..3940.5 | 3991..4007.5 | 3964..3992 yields -0.06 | 14.7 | 14.7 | 13.5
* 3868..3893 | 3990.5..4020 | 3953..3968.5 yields -0.07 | 16.2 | 15.3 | 13.4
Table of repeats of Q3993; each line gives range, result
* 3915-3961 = 13.93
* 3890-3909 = 14.68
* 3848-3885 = 15.76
